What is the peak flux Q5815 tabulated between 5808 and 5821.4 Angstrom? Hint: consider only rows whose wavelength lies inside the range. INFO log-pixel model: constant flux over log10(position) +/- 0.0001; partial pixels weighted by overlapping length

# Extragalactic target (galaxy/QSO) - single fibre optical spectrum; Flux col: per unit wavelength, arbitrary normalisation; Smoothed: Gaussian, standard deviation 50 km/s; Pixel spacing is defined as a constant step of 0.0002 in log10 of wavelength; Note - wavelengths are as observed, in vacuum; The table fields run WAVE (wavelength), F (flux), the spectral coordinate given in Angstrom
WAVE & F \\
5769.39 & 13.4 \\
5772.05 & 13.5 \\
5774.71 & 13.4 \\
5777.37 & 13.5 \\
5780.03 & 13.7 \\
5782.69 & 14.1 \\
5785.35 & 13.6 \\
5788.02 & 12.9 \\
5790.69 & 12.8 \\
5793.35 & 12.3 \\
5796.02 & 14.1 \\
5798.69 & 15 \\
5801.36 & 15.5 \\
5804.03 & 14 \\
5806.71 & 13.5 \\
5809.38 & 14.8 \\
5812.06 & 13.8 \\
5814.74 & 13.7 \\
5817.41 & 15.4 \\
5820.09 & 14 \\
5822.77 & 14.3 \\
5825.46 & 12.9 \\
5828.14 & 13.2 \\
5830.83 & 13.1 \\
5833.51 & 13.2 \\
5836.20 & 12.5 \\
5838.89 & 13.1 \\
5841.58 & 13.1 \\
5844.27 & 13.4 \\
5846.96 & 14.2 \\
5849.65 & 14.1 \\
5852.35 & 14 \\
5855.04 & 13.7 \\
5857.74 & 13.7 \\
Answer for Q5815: 15.4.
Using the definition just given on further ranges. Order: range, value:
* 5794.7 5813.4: 15.5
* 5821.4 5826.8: 14.3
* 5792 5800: 15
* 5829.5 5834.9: 13.2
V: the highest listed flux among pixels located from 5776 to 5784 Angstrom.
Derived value 14.1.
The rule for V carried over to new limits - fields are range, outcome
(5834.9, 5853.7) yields 14.2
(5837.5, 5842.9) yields 13.1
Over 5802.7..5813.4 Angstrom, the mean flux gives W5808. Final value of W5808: 14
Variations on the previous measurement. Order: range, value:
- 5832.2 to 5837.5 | 12.8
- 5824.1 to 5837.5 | 13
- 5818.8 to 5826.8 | 13.7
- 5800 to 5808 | 14.3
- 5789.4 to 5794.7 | 12.6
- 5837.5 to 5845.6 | 13.2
